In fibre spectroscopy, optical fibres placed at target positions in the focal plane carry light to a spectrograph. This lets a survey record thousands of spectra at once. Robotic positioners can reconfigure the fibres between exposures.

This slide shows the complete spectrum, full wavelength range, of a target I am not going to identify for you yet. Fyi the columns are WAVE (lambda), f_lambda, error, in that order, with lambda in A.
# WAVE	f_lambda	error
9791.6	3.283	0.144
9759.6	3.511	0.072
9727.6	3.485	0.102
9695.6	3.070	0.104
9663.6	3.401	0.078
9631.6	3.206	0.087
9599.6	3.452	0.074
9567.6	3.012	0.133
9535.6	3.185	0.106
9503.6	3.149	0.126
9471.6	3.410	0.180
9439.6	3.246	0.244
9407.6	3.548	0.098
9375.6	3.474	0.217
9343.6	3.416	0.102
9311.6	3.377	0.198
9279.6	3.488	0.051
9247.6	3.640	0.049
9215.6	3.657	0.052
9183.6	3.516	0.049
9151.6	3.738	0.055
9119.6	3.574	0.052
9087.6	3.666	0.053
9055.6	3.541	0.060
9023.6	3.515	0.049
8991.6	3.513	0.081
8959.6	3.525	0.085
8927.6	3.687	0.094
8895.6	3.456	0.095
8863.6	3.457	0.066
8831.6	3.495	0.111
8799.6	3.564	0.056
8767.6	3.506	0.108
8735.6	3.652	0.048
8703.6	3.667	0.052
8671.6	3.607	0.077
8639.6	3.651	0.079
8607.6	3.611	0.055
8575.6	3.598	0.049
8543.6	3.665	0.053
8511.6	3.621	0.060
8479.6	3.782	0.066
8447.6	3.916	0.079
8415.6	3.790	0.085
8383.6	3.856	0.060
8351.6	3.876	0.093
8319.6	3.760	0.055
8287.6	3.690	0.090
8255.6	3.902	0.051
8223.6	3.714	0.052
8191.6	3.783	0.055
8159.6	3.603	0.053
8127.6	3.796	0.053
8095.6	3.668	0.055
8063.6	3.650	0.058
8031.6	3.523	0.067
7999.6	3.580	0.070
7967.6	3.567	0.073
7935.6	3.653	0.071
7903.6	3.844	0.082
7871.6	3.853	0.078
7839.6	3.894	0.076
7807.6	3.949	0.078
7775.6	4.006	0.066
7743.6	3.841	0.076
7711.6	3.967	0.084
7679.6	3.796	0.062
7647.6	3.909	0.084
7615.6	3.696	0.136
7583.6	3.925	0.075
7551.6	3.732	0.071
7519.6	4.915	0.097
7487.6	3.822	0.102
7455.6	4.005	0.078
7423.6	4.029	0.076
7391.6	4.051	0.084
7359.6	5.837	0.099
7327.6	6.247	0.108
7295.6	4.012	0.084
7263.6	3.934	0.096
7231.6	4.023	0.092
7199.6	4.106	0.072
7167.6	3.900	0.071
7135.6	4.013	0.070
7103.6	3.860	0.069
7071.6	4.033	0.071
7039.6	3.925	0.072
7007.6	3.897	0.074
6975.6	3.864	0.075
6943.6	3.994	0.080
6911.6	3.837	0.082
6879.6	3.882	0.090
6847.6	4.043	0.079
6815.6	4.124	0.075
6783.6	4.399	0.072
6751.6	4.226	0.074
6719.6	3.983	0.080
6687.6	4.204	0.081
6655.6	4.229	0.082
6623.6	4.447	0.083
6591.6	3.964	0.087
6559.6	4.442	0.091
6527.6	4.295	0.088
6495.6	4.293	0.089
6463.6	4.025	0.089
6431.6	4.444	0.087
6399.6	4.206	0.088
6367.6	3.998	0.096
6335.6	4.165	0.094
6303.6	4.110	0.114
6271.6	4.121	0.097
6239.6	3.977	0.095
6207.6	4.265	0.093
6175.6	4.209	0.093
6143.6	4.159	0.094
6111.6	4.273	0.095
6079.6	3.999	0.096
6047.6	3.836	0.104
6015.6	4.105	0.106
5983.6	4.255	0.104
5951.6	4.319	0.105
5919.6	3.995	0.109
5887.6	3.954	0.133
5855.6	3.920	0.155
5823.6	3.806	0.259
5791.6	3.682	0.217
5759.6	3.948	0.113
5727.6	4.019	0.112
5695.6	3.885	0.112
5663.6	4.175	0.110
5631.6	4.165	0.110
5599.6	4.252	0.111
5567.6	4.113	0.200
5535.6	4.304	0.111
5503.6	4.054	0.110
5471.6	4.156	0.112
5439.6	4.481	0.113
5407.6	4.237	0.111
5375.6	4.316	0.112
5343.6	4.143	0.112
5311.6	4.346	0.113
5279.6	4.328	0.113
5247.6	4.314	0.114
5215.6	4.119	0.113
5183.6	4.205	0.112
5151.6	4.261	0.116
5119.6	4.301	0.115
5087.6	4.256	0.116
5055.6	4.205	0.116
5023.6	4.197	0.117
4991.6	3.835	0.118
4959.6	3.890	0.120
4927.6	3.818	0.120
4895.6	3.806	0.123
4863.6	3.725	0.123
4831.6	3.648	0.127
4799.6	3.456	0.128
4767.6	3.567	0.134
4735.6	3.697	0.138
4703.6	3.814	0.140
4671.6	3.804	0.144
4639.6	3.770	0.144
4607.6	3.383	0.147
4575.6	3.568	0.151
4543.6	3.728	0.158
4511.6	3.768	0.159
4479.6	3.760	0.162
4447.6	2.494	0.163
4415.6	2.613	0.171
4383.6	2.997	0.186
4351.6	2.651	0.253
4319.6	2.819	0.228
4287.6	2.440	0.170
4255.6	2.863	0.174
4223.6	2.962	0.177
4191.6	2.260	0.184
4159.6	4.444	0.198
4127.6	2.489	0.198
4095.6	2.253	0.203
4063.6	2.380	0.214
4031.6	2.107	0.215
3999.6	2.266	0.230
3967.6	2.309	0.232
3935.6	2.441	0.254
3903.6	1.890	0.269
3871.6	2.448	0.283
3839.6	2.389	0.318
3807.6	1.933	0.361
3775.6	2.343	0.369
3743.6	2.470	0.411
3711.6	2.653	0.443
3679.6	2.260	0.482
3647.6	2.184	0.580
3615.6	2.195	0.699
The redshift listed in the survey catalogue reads 0.119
